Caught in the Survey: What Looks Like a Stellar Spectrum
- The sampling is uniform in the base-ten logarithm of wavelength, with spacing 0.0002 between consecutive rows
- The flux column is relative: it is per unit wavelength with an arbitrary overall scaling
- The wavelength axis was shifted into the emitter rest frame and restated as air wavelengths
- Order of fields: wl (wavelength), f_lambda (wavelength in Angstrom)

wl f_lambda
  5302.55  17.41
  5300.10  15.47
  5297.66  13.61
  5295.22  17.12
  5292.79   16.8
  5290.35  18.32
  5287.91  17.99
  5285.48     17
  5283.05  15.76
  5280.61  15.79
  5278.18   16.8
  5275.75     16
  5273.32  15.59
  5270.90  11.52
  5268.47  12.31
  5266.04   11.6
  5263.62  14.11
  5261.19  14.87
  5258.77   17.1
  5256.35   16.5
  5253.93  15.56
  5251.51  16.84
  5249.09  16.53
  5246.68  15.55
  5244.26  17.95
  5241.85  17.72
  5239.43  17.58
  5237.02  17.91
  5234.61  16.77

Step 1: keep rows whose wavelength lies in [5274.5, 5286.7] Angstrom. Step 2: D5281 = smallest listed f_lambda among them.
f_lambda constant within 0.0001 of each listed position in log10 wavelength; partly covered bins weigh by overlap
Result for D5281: 15.76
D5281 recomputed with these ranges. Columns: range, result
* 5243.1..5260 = 15.55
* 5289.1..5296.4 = 16.8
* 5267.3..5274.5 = 11.52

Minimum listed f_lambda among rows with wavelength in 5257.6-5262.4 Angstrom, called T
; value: 14.87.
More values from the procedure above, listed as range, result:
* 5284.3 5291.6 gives 17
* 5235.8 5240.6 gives 17.58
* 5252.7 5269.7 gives 11.6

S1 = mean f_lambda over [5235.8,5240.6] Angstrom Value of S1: 17.8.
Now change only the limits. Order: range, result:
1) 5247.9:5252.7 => 16.7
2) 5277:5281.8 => 16.3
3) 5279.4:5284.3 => 15.8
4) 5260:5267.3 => 13.5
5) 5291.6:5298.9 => 15.9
